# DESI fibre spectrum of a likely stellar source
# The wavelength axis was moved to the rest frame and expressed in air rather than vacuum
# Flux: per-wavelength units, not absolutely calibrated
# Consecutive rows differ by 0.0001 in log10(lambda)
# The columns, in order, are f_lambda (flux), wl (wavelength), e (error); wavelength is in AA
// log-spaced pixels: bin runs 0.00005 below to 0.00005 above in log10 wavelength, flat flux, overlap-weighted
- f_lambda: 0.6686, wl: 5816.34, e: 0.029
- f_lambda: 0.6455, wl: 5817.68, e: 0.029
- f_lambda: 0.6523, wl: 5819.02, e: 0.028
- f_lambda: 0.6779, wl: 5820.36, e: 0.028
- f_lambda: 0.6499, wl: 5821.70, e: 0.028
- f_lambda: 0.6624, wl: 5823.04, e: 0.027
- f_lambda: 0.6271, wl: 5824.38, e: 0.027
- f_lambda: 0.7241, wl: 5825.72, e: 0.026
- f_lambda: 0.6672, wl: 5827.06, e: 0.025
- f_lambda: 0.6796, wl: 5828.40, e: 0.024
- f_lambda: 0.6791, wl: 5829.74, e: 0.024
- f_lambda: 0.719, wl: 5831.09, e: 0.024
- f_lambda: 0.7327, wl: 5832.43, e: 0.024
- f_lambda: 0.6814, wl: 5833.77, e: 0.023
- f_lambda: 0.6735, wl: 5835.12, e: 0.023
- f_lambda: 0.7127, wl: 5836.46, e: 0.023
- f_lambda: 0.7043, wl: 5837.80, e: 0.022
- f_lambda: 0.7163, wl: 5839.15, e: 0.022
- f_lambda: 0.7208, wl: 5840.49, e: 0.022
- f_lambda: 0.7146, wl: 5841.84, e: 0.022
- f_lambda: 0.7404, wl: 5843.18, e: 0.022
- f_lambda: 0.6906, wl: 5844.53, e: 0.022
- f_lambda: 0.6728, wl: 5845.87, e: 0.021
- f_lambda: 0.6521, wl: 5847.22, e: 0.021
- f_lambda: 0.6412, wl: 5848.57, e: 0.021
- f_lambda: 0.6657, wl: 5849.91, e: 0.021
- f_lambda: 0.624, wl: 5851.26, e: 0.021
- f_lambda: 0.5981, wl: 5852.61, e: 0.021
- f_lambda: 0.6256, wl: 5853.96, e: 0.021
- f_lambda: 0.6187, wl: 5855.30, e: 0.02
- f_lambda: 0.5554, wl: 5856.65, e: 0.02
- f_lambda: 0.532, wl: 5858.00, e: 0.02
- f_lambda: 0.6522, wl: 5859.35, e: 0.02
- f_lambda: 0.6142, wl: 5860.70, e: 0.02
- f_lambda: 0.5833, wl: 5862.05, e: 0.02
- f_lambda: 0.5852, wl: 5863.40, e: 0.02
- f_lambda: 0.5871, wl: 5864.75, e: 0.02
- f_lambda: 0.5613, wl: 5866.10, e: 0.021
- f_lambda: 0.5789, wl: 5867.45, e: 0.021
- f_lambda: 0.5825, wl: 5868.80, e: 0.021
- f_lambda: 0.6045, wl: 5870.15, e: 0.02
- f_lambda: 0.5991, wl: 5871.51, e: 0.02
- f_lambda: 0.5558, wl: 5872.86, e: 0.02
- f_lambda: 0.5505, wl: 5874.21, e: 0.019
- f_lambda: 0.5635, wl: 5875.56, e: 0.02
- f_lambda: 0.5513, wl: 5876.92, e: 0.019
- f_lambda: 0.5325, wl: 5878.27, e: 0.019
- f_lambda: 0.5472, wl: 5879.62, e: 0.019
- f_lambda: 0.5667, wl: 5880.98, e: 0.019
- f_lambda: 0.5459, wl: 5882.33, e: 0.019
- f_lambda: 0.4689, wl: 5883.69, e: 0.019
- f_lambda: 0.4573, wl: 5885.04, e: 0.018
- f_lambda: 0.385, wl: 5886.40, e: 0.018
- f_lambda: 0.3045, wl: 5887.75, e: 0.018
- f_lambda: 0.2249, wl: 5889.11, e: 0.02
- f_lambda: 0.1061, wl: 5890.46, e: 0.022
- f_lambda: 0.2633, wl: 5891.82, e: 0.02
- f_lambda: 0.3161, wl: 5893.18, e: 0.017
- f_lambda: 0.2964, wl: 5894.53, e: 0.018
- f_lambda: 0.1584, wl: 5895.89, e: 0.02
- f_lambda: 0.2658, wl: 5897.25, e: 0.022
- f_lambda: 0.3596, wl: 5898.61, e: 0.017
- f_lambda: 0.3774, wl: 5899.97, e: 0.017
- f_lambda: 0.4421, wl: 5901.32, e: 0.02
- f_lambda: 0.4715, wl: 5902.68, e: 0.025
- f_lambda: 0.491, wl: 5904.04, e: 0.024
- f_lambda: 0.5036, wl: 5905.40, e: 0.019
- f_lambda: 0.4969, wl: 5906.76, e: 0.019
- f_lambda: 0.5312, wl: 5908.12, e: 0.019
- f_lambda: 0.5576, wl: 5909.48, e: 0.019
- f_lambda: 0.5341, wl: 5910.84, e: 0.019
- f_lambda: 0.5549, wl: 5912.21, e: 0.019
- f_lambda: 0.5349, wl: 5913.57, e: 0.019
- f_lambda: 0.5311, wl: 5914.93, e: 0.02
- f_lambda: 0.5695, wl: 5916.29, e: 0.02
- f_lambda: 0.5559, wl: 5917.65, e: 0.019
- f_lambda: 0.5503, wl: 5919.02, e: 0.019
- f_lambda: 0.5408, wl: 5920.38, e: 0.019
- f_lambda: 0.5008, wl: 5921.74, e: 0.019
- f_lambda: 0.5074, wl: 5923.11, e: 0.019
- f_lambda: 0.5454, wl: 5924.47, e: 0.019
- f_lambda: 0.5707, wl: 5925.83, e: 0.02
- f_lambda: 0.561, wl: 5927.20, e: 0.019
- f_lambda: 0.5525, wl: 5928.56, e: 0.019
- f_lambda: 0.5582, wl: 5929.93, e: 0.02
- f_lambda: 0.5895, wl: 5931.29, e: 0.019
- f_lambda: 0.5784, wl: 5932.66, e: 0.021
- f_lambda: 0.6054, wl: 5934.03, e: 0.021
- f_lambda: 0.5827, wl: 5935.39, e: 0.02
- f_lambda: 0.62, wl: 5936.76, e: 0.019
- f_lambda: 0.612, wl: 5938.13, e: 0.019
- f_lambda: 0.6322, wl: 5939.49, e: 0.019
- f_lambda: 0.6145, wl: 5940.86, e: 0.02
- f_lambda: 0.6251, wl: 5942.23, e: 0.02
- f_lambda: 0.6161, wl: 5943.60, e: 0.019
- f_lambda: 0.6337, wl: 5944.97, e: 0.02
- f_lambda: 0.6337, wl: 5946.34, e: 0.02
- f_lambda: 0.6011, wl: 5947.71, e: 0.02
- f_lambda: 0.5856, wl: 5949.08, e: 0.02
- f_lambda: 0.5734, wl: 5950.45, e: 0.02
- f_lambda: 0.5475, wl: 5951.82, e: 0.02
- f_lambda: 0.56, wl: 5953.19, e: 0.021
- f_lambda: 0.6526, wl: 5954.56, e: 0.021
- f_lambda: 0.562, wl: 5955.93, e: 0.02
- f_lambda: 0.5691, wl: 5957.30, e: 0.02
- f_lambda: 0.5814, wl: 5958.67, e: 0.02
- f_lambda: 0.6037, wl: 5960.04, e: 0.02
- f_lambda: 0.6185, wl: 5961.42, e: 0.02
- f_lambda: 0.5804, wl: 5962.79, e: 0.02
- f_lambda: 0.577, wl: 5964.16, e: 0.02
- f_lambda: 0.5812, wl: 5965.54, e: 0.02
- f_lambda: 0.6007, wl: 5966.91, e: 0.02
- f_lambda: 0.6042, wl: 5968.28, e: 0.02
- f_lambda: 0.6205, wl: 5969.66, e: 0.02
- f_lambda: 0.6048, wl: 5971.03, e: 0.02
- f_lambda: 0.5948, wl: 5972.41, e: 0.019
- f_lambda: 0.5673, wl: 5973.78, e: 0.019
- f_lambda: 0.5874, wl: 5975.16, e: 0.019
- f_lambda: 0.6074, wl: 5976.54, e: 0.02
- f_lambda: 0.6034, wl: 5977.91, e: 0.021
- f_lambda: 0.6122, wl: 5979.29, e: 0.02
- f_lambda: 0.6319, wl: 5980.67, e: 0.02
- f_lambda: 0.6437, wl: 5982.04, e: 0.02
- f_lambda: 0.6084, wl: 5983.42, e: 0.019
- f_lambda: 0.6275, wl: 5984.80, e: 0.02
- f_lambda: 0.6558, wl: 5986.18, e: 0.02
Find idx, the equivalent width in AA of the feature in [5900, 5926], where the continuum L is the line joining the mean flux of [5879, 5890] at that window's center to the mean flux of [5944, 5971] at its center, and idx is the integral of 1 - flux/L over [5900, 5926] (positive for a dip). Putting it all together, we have -1.4 AA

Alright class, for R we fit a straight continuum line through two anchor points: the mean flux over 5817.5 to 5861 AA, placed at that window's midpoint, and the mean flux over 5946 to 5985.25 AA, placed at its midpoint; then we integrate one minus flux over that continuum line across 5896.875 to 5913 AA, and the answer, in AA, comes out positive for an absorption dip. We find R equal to 4.1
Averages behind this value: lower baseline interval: 0.665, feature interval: 0.47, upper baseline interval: 0.598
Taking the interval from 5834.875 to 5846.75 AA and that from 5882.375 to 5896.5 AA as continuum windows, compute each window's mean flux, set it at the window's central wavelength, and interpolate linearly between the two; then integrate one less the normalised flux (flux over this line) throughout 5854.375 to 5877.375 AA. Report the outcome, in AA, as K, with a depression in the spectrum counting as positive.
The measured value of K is -3.9 AA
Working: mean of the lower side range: 0.706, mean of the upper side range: 0.31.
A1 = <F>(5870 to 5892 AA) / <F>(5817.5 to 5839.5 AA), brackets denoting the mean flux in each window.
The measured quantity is 0.68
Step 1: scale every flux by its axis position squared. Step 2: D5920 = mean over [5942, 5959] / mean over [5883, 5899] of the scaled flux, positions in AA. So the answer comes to 2.0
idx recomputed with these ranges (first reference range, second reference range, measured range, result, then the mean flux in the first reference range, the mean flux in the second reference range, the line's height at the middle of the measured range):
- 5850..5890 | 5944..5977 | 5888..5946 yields 7.9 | 0.543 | 0.594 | 0.569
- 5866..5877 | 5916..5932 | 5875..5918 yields 9.4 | 0.573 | 0.55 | 0.562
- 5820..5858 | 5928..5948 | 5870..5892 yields 6.2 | 0.67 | 0.604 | 0.642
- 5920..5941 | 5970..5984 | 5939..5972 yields -0.5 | 0.573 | 0.607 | 0.591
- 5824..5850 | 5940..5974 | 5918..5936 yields 1.8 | 0.692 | 0.597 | 0.621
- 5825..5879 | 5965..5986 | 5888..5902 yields 7.7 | 0.636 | 0.608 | 0.626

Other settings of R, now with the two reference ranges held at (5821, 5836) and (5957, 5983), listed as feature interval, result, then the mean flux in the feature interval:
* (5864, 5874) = 1.19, 0.58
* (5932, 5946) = 0.12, 0.612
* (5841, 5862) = 0.95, 0.639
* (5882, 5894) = 5.80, 0.335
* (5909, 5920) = 1.46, 0.548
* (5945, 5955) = 0.28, 0.595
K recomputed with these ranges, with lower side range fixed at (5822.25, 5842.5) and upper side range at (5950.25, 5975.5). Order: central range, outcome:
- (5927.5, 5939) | 0.5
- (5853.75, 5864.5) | 1.3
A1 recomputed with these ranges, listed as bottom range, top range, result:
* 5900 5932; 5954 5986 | 1.14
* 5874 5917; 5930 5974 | 1.36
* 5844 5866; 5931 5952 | 0.98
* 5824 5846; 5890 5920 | 0.62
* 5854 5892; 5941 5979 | 1.16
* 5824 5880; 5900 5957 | 0.88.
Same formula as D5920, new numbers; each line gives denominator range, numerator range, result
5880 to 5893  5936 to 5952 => 1.68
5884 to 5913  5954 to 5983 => 1.59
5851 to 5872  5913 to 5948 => 1.00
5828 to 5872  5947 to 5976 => 0.95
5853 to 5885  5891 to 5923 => 0.80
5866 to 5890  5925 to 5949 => 1.21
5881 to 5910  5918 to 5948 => 1.53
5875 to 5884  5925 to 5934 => 1.07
